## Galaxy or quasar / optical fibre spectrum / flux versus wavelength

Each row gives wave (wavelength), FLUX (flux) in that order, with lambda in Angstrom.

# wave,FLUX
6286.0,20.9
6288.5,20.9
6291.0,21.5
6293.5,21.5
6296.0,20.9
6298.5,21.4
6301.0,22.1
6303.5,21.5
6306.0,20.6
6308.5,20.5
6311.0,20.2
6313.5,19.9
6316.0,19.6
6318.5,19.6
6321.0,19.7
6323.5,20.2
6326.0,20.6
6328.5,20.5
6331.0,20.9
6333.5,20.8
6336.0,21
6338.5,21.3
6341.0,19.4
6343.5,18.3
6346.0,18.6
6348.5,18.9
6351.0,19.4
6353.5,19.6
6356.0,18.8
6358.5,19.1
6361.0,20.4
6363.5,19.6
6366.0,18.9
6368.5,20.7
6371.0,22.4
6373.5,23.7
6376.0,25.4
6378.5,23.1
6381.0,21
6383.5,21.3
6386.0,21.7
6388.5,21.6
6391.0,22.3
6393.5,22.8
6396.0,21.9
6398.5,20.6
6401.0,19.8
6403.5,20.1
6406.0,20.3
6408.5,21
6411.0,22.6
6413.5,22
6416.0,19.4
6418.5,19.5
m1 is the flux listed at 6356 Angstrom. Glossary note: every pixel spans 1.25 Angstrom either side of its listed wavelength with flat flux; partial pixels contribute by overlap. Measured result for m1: 18.8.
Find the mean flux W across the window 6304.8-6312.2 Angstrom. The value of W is 20.4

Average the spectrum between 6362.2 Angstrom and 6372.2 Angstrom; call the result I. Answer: 20.4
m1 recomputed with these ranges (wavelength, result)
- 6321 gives 19.7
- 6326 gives 20.6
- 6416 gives 19.4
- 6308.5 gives 20.5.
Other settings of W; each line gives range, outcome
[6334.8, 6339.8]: 21.1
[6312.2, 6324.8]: 19.8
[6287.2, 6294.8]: 21.3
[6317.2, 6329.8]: 20.1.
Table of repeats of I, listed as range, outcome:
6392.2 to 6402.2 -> 21.3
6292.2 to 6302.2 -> 21.5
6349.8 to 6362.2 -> 19.5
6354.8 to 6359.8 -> 19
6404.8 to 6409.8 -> 20.7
